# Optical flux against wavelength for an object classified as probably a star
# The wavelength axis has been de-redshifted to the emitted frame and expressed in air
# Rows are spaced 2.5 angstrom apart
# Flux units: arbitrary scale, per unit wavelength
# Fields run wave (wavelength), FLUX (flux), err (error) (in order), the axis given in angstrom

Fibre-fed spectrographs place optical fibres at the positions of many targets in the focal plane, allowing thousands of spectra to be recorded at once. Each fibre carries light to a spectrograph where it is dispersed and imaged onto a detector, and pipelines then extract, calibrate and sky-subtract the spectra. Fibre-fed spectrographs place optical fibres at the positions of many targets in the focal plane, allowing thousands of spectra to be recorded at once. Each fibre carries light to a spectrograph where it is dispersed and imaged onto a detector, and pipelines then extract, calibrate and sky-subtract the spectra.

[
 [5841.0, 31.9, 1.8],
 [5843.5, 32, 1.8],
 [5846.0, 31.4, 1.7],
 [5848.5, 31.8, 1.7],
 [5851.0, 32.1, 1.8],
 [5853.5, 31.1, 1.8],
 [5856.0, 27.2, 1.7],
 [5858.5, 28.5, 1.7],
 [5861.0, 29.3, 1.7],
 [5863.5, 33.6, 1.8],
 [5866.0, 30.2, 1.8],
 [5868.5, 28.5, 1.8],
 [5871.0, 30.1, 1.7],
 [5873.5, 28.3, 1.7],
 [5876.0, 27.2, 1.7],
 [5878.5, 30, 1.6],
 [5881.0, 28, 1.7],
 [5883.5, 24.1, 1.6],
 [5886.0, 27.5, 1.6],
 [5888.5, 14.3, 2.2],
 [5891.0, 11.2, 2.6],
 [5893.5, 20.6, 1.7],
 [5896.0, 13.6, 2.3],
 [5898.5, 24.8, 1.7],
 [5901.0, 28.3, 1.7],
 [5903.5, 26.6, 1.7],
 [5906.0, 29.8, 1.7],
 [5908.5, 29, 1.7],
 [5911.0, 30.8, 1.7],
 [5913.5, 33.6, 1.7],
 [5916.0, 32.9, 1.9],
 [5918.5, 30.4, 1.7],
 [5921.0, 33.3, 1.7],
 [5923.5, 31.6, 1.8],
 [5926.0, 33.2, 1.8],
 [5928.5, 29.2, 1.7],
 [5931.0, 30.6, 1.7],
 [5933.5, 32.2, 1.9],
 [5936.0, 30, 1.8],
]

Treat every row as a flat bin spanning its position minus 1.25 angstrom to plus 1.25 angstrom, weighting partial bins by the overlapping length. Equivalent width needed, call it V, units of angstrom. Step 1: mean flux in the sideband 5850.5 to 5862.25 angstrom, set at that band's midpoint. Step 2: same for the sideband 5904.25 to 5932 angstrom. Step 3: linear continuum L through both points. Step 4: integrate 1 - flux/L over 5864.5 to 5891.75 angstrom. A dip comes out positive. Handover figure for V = 3.9 angstrom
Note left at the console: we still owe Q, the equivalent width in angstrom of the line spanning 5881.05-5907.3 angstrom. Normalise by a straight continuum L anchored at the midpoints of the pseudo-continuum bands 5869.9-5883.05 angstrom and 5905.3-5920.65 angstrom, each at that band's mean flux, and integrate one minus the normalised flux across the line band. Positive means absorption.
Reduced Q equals 6.6 angstrom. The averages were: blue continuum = 28.4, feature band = 22.4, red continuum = 31.3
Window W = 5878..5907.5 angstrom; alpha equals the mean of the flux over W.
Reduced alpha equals 23.1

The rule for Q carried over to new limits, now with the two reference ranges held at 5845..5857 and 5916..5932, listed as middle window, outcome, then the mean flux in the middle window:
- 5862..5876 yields 0.50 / 29.9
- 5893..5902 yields 2.74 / 21.7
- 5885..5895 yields 4.21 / 18.1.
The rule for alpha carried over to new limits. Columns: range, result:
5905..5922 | 31.4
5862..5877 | 29.7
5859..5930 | 27.5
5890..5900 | 18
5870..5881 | 28.8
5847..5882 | 29.7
